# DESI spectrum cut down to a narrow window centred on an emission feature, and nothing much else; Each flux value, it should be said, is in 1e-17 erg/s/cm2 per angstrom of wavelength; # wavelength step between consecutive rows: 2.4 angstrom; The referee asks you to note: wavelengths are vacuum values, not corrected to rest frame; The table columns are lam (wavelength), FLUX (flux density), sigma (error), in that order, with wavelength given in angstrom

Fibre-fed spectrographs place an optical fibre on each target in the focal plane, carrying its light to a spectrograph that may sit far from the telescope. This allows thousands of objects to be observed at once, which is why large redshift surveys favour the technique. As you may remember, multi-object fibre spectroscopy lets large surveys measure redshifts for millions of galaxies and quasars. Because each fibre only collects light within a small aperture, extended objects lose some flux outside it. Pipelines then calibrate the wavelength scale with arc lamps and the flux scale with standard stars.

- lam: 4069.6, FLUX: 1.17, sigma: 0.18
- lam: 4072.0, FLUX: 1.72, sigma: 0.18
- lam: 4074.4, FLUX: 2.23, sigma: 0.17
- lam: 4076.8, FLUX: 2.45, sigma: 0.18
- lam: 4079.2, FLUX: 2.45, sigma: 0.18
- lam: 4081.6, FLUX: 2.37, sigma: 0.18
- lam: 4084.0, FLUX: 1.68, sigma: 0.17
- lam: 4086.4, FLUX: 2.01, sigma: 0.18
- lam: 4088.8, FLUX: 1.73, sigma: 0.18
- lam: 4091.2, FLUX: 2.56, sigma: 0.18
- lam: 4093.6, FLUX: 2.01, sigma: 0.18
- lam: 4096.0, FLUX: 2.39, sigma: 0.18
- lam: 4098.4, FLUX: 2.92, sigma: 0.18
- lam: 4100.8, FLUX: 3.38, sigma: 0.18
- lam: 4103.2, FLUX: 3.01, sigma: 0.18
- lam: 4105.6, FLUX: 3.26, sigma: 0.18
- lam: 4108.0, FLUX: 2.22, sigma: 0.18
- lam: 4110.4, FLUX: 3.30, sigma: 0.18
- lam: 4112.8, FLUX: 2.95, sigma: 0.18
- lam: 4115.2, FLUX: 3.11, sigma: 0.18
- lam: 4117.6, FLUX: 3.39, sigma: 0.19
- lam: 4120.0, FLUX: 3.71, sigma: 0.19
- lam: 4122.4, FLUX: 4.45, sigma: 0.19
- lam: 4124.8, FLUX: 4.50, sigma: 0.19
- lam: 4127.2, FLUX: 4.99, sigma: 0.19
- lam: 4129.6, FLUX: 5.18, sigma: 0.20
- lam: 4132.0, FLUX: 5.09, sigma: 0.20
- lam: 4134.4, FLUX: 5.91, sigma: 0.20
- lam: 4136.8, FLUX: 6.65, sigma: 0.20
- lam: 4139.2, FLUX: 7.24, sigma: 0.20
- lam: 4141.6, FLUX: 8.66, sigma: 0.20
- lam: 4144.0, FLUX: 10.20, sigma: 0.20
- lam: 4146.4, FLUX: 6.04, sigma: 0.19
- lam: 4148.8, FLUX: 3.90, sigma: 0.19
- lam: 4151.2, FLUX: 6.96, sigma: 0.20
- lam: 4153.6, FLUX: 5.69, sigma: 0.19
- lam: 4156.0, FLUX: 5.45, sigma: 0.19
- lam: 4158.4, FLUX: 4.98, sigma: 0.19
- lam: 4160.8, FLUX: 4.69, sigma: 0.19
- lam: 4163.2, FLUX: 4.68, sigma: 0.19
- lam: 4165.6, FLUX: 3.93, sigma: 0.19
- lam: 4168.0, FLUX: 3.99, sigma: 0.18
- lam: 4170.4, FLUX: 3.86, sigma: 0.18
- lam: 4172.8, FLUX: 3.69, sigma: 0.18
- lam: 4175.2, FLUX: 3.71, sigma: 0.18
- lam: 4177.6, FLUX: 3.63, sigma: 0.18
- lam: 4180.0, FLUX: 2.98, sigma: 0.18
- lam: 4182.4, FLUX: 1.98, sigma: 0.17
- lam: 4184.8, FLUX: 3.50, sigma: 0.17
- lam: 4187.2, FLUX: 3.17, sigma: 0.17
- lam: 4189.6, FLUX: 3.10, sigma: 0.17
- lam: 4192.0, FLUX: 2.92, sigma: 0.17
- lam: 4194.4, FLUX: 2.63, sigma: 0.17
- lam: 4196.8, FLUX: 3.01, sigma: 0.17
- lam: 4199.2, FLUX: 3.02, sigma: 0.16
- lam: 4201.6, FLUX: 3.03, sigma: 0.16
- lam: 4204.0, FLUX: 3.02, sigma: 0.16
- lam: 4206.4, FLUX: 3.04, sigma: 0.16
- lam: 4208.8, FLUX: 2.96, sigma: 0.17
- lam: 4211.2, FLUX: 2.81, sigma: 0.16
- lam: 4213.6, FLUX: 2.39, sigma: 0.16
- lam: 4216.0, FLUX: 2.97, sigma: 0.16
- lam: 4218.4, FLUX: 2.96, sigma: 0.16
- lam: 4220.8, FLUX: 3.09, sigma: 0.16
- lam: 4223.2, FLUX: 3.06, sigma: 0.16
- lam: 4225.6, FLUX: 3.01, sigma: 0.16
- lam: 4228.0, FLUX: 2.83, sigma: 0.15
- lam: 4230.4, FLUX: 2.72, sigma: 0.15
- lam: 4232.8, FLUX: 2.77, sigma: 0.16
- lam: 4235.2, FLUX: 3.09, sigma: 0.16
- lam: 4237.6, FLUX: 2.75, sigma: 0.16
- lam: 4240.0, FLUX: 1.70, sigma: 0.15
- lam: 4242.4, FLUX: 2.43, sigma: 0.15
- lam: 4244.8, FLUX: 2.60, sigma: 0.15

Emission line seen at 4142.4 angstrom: Ly-alpha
